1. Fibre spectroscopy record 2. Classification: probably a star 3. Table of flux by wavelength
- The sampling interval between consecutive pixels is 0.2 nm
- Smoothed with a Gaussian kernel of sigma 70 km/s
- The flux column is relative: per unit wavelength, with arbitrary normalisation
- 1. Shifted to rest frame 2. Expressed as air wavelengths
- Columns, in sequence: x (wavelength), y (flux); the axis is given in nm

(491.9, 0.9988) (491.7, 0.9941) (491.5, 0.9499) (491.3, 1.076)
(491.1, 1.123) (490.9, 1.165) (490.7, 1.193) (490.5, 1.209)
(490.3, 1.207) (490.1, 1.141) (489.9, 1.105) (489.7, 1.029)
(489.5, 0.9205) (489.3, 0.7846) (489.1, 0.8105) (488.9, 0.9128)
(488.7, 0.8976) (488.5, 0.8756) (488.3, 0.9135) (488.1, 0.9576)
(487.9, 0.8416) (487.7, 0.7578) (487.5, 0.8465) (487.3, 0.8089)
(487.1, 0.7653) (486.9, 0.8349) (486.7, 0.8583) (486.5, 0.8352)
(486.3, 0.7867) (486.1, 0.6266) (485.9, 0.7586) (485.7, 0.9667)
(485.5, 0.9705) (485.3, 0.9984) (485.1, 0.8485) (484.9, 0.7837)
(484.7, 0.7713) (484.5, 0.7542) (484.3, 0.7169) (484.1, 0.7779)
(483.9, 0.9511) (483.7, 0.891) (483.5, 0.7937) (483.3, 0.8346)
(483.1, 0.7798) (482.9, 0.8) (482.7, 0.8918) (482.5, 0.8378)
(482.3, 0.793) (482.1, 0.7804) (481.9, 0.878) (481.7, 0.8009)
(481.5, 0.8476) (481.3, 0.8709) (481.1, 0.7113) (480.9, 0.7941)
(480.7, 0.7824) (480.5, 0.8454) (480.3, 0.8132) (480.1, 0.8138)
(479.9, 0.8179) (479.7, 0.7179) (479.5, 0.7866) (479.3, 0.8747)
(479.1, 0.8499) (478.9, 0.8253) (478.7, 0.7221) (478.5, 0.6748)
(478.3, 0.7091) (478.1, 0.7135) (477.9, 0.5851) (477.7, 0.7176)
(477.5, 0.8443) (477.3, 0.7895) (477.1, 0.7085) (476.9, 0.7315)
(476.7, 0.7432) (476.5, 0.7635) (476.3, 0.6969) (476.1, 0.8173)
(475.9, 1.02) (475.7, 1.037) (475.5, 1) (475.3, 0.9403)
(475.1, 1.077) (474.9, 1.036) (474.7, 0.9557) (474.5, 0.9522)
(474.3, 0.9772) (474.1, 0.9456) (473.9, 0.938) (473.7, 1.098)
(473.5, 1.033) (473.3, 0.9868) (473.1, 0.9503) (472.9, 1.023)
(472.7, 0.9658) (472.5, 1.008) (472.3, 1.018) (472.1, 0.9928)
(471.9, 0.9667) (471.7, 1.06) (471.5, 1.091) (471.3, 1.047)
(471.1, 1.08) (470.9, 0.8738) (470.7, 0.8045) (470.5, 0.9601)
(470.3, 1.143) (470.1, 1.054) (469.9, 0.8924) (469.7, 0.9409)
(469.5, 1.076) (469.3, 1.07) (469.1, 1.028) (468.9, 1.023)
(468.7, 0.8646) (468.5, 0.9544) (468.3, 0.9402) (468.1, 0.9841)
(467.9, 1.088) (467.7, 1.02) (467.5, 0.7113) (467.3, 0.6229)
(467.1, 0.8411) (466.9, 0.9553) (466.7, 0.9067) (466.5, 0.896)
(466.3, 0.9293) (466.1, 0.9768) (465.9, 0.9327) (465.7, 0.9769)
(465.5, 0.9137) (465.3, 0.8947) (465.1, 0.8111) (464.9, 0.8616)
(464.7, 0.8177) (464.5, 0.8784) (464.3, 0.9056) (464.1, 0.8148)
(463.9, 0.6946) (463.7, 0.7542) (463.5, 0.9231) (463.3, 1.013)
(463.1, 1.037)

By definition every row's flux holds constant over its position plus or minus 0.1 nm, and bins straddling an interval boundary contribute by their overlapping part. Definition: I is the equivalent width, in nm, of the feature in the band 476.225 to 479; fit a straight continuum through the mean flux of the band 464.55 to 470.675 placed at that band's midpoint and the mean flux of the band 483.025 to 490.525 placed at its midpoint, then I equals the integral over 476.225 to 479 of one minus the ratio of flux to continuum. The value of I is 0.53 nm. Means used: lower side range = 0.934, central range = 0.731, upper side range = 0.874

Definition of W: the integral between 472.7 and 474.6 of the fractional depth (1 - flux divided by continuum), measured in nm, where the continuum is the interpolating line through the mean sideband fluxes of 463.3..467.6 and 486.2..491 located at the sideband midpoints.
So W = -0.21 nm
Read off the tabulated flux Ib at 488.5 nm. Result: 0.8756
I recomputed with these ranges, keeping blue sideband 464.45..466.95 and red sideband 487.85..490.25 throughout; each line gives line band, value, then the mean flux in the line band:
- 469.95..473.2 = -0.31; 1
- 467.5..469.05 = -0.10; 0.966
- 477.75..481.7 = 0.64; 0.776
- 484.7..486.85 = 0.22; 0.84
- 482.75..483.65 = 0.11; 0.812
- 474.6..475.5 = -0.08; 1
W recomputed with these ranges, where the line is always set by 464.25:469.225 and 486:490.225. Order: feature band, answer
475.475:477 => 0.09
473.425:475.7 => -0.25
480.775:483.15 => 0.18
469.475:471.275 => -0.15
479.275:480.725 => 0.14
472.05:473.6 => -0.17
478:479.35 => 0.19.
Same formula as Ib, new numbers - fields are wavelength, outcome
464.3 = 0.9056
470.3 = 1.143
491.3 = 1.076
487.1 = 0.7653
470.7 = 0.8045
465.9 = 0.9327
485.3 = 0.9984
